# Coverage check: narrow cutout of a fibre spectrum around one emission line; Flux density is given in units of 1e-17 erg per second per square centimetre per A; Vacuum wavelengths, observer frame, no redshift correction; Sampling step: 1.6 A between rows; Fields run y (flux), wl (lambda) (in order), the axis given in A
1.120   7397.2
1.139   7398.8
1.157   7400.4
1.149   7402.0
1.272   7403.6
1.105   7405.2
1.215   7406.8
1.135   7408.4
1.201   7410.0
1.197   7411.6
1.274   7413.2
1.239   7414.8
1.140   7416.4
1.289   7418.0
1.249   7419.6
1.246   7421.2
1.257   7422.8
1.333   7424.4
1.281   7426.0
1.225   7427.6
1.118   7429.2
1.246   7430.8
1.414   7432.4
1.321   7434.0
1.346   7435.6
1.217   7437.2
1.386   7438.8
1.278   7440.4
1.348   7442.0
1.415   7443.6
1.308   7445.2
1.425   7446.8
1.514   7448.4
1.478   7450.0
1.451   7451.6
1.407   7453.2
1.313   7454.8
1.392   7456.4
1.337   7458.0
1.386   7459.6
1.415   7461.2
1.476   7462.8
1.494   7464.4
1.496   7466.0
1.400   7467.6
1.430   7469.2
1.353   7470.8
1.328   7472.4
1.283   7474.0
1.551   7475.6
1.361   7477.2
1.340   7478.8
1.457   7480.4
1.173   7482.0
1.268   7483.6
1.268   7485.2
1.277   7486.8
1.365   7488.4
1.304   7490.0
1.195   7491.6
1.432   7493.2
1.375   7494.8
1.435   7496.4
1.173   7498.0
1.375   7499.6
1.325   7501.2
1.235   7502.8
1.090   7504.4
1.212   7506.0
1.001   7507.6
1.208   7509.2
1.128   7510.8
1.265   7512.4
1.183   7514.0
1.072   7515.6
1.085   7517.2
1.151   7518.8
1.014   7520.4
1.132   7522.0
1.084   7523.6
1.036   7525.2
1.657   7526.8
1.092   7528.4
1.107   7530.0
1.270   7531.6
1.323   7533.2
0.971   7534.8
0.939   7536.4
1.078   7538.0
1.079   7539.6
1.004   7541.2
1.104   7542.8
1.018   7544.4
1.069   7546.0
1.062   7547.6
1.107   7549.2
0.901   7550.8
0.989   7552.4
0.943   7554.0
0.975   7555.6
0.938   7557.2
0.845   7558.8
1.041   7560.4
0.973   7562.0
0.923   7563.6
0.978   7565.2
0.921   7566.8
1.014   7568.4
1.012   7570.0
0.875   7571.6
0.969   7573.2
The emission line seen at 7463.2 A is Mg II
